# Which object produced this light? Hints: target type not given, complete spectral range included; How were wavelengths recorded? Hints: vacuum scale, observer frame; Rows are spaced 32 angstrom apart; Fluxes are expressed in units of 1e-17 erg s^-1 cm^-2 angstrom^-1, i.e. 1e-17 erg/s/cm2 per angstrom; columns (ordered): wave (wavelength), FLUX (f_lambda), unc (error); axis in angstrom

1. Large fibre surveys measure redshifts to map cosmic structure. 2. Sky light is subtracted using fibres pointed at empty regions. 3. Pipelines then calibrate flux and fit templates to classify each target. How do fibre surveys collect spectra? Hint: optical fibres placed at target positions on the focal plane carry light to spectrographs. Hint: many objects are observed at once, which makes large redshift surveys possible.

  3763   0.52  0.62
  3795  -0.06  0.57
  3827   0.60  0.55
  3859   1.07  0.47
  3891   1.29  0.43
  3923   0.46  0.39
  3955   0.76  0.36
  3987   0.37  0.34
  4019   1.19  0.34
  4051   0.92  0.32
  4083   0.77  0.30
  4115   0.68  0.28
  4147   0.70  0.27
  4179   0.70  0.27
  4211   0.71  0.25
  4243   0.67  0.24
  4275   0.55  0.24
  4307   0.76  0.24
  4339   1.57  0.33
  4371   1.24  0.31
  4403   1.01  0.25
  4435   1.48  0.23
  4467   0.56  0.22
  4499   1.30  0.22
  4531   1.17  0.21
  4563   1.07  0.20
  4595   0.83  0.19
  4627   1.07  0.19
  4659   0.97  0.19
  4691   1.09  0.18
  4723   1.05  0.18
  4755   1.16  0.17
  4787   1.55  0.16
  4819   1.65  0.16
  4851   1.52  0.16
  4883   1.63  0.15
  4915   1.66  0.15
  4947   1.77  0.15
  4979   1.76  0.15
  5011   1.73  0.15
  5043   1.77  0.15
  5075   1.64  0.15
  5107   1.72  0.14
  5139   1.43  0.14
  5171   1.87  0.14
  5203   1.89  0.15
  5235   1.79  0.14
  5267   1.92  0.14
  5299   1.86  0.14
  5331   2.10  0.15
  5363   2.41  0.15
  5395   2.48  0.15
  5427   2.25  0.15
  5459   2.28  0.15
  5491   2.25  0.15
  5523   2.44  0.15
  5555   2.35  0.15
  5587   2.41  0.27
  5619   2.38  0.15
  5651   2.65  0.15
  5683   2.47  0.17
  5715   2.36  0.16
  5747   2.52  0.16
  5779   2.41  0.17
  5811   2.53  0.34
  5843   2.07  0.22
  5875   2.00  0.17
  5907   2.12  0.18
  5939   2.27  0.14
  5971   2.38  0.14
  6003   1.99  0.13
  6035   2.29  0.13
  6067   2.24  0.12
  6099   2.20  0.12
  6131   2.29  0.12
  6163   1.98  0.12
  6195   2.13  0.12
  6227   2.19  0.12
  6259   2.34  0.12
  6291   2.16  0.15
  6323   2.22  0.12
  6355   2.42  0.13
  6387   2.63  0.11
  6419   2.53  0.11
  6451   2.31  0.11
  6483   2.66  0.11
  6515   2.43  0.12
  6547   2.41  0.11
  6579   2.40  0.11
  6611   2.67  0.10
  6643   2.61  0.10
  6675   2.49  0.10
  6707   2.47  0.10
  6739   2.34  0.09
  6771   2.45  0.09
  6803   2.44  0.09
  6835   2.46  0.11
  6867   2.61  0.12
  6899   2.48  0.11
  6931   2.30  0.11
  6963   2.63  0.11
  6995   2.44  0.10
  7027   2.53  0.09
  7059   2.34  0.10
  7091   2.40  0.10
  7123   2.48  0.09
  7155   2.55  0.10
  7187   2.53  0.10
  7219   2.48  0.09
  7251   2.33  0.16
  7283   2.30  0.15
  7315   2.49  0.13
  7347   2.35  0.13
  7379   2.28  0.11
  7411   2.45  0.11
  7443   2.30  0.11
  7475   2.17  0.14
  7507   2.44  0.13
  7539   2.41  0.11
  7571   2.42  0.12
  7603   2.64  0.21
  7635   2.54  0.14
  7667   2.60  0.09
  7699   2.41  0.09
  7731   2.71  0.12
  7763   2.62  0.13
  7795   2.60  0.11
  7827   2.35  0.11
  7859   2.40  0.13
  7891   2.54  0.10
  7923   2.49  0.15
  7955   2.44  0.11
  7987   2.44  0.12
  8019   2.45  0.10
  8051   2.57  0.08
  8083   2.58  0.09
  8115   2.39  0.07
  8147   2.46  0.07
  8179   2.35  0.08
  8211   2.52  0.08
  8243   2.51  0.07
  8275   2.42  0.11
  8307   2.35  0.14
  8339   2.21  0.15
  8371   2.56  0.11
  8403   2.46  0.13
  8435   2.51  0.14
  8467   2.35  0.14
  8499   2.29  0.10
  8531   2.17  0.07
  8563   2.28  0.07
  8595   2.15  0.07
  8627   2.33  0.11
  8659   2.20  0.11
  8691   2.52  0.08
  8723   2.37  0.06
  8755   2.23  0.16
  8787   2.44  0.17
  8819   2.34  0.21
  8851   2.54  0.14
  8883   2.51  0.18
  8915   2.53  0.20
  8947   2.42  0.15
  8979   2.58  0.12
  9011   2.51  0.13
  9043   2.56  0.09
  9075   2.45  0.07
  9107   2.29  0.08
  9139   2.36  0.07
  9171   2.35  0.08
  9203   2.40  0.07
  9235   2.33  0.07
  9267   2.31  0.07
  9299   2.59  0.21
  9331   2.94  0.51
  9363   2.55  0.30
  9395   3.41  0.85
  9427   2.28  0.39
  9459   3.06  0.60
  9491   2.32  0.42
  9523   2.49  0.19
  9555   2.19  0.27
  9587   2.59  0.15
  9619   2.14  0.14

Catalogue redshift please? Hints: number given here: 0.195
